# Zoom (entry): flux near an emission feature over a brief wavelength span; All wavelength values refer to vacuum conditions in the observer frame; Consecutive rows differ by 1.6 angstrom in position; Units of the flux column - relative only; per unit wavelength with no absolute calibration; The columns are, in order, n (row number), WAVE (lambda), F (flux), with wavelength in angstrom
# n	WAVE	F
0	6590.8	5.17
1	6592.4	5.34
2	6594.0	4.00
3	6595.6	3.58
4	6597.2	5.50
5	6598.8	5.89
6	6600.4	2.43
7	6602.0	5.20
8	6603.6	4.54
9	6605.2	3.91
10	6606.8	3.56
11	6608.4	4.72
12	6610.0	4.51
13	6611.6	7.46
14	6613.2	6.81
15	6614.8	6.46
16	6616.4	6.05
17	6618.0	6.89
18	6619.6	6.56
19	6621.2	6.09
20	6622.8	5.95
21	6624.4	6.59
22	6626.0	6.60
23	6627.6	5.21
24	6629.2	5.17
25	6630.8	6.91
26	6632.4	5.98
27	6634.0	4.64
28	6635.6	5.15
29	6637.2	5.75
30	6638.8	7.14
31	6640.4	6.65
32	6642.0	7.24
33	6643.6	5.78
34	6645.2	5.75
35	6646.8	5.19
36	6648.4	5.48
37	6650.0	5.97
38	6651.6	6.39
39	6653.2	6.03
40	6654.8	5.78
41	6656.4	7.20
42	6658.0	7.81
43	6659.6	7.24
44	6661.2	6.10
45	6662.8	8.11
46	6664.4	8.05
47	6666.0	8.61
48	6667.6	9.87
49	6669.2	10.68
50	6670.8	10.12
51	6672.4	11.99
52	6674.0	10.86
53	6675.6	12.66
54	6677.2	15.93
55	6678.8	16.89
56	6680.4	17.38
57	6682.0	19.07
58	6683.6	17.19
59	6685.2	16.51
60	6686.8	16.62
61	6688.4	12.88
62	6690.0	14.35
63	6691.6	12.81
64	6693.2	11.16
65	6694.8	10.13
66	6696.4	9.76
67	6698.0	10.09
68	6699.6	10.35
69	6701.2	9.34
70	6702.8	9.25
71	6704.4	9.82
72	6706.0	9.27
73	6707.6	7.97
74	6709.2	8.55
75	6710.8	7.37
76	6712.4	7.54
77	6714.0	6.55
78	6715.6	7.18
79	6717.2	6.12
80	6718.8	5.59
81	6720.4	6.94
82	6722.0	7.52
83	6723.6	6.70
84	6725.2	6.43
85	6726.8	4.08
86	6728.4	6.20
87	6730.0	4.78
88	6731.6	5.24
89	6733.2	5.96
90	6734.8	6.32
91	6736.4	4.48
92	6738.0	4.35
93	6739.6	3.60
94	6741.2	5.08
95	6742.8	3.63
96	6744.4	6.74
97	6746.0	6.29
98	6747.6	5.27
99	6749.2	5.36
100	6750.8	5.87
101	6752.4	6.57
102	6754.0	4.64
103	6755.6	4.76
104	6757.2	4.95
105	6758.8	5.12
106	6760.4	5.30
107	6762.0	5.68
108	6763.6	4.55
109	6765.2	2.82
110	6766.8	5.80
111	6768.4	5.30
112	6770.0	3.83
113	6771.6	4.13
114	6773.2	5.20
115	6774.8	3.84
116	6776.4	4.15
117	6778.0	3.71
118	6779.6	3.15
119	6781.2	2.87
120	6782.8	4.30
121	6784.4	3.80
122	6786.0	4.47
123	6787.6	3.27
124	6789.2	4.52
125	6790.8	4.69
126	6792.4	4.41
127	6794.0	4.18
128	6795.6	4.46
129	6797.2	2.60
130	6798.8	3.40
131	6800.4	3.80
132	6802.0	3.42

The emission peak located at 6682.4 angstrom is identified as C III] 1909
